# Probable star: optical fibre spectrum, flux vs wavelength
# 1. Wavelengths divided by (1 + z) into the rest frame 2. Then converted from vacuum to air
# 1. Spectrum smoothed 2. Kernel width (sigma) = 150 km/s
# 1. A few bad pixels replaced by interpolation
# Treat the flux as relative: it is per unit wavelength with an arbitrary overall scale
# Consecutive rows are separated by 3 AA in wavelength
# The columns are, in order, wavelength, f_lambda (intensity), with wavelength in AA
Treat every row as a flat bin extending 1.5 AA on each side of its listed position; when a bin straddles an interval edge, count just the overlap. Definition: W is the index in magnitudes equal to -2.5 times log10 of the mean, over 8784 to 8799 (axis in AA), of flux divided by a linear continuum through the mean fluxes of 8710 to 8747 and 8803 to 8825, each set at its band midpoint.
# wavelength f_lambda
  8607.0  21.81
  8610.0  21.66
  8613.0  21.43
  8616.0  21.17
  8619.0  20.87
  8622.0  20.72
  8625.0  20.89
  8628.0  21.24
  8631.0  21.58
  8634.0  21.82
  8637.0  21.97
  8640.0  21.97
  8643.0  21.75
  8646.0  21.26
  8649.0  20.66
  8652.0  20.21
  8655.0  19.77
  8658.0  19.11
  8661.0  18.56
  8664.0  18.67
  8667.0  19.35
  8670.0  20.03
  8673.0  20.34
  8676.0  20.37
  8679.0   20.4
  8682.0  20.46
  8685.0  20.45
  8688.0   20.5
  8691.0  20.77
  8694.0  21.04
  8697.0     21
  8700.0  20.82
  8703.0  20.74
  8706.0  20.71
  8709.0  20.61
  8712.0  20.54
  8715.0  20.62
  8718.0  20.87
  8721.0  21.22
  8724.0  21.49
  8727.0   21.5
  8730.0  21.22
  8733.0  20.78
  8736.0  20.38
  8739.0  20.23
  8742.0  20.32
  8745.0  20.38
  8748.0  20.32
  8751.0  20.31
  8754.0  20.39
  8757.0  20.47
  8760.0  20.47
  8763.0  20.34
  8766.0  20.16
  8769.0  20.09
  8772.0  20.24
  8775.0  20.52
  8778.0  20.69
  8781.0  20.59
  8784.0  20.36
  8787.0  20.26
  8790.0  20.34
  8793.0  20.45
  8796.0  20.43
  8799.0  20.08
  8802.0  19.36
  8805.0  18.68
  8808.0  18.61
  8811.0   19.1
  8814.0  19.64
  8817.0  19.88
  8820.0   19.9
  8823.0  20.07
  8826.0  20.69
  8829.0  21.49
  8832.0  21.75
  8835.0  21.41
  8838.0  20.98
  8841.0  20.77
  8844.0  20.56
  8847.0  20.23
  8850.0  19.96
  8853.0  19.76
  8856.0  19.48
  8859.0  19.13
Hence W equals -0.03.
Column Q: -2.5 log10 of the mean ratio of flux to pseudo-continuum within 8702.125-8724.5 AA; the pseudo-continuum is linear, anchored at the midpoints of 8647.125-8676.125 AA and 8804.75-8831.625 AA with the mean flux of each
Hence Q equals -0.06 mag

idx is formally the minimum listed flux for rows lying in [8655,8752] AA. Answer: 18.56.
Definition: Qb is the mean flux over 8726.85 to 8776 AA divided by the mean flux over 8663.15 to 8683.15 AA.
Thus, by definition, 1.02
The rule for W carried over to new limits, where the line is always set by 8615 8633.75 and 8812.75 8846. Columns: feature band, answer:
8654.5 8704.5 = 0.045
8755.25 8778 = 0.023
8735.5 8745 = 0.029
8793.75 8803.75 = 0.041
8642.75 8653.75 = 0.011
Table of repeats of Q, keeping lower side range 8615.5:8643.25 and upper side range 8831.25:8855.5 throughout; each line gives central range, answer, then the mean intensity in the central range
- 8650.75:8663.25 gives 0.10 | 19.4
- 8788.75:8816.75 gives 0.06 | 19.6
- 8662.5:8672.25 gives 0.10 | 19.4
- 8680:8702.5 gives 0.02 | 20.7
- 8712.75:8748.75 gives 0.01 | 20.8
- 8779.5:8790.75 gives 0.02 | 20.4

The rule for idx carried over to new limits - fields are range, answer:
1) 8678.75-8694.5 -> 20.4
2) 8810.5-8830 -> 19.1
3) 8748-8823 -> 18.61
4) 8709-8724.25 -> 20.54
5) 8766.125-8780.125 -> 20.09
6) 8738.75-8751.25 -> 20.23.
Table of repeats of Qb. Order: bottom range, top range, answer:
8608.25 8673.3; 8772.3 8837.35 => 0.98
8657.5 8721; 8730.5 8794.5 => 1.00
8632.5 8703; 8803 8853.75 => 0.99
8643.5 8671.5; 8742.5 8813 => 1.02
